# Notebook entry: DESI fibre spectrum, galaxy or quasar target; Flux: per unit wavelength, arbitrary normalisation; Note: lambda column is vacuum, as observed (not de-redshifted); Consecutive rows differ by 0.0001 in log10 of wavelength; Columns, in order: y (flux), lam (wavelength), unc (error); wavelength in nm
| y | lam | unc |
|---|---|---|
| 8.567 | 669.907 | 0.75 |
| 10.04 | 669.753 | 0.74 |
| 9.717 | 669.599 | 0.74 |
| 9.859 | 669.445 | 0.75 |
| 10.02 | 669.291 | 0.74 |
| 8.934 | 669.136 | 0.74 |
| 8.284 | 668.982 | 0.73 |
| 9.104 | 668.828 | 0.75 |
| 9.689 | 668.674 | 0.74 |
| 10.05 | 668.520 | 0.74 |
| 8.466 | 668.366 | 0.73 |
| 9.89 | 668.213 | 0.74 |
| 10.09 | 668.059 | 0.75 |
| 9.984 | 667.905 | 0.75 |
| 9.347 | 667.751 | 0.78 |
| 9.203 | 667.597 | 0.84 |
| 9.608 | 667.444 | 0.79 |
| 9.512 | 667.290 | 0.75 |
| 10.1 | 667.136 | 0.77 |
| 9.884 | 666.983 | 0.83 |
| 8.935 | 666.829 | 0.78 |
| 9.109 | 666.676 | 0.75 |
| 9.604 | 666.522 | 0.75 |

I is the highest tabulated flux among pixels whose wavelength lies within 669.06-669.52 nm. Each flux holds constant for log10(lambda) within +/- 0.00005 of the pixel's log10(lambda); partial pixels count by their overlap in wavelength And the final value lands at 10.02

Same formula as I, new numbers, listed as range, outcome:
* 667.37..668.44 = 10.09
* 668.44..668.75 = 10.05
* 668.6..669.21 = 9.689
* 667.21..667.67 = 9.608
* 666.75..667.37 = 10.1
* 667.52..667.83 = 9.347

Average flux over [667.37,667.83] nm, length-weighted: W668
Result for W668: 9.39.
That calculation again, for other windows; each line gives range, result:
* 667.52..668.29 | 9.71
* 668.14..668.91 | 9.44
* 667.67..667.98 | 9.64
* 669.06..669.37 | 9.46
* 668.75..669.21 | 8.78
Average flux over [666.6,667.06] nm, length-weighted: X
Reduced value 9.32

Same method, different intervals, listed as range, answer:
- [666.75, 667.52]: 9.61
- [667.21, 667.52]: 9.54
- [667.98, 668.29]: 10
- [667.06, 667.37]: 9.78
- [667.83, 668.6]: 9.7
